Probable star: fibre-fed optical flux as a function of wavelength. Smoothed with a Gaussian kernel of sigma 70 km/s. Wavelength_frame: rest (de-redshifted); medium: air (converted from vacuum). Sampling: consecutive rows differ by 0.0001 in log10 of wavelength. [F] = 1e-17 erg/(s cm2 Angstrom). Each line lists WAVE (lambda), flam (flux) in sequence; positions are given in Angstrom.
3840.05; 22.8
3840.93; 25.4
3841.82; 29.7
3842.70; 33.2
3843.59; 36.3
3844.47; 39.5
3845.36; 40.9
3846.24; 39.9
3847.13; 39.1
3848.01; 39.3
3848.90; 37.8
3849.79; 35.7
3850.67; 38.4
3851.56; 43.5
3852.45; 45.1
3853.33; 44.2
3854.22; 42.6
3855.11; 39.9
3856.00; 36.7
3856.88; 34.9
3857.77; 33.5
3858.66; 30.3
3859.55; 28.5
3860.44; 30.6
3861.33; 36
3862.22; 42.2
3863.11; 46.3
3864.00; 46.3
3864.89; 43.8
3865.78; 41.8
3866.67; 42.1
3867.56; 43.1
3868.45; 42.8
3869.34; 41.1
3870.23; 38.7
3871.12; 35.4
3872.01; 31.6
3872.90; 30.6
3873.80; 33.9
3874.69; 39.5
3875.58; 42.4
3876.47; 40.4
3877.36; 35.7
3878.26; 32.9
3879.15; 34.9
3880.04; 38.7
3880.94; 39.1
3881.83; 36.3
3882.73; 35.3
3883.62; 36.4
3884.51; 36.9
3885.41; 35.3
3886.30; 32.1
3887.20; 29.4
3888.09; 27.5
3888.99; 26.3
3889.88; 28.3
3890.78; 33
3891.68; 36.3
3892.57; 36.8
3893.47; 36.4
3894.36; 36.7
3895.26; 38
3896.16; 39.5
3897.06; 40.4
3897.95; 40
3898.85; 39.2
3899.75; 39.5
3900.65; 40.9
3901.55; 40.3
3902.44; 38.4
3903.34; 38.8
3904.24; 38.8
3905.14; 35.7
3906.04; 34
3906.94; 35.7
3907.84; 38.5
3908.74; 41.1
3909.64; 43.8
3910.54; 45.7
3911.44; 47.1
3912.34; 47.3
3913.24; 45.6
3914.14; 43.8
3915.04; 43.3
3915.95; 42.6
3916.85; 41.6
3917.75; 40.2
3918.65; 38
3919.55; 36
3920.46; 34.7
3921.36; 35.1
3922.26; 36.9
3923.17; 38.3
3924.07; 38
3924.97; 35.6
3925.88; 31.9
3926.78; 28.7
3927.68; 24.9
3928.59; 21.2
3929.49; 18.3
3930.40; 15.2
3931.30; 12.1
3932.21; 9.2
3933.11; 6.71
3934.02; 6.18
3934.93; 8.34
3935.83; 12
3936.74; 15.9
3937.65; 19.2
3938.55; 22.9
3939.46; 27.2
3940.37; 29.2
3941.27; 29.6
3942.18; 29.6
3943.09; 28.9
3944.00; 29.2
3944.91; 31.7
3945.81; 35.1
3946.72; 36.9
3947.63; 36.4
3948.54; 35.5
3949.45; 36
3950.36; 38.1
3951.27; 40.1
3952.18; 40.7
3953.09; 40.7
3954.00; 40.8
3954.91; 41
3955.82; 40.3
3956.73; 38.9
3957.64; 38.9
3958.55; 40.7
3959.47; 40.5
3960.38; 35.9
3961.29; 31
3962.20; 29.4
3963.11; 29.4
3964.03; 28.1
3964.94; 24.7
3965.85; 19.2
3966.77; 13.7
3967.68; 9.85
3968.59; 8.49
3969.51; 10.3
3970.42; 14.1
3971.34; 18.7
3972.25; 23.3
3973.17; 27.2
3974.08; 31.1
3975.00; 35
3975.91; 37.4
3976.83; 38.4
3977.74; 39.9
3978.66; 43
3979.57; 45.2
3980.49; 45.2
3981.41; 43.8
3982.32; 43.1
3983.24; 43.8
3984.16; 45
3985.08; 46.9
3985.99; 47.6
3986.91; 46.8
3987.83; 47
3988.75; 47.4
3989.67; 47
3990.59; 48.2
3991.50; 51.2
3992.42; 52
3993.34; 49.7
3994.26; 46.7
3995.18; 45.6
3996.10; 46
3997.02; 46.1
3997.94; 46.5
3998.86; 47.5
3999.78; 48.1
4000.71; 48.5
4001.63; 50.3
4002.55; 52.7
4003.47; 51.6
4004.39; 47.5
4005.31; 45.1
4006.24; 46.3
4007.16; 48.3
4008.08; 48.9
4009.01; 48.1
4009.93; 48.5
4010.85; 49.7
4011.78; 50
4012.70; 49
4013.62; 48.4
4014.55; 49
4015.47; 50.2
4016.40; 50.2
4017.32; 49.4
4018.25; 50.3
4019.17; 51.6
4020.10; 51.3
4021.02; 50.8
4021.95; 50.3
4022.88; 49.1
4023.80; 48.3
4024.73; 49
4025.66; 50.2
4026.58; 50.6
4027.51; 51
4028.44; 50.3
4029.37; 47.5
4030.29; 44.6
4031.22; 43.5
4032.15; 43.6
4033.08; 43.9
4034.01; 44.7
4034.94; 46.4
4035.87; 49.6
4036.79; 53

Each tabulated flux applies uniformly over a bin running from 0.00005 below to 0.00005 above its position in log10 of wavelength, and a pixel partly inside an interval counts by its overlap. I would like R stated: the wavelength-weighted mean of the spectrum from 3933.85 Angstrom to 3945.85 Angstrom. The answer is 23.2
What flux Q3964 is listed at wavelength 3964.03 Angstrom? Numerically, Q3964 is 28.1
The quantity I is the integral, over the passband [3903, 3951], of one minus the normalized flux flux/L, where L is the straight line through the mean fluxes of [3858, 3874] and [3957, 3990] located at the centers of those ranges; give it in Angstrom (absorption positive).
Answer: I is 5.6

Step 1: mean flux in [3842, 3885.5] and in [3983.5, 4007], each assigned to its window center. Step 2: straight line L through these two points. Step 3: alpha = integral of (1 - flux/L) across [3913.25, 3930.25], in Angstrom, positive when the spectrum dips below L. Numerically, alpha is 3.0 Angstrom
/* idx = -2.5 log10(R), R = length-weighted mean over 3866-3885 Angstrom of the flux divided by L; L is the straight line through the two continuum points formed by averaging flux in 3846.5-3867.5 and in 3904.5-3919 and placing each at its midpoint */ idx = 0.07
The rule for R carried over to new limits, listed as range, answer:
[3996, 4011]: 48.2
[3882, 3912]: 37.1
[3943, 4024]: 40.7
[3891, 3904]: 38.6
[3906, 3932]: 35.5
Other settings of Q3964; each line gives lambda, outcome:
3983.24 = 43.8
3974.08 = 31.1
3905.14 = 35.7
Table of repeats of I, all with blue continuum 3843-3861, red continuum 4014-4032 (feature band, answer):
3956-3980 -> 8.7 Angstrom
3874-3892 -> 2.3 Angstrom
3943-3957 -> 2.3 Angstrom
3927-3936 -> 6.1 Angstrom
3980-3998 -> 0.1 Angstrom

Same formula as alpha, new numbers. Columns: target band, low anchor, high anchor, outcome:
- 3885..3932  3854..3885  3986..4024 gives 5.9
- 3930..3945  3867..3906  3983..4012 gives 8.1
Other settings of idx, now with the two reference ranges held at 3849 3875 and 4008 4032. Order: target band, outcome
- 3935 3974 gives 0.476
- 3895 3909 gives 0.071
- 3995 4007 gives 0.000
